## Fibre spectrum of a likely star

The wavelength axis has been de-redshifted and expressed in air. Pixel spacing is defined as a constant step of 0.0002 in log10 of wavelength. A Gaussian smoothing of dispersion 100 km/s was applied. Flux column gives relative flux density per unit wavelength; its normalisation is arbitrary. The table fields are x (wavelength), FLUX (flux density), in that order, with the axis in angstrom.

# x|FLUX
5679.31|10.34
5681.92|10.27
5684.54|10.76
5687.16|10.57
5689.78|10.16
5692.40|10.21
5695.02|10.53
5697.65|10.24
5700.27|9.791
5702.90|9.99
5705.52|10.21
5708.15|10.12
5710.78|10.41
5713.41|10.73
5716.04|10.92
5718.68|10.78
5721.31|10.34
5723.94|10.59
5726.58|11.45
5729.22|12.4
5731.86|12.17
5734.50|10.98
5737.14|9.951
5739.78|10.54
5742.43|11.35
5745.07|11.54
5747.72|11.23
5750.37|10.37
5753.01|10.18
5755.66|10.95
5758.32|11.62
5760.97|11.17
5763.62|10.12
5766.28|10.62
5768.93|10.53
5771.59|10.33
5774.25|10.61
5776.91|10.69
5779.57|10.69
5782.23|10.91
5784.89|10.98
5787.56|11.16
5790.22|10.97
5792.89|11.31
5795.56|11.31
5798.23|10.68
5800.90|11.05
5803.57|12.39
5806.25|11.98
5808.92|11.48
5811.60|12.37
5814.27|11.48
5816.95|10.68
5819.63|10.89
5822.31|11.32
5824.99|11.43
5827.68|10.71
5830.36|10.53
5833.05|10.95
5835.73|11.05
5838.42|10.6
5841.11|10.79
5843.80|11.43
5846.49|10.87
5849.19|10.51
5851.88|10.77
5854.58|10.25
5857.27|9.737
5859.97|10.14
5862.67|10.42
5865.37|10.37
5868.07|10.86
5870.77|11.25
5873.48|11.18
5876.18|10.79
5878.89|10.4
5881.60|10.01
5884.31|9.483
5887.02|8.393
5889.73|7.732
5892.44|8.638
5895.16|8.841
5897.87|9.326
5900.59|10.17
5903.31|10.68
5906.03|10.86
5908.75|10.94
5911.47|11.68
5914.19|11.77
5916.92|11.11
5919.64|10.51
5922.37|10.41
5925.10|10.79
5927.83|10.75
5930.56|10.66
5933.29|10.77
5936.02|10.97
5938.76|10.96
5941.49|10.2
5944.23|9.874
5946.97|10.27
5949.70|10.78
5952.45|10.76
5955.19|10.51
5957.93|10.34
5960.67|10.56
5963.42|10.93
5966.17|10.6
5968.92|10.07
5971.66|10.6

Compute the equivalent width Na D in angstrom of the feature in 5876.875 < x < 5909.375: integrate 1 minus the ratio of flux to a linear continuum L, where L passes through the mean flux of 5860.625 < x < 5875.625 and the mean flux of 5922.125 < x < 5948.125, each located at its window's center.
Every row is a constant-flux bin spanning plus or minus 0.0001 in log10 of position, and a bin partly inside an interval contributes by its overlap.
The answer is 3.3 angstrom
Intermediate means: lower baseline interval 10.8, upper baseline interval 10.6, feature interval 9.62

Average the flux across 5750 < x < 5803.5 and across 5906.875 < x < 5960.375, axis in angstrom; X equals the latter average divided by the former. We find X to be 1.0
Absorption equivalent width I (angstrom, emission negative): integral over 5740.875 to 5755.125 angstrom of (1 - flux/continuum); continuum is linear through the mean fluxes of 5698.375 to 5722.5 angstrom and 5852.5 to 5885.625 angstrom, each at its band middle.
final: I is -0.76 angstrom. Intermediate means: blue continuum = 10.4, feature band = 10.9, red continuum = 10.4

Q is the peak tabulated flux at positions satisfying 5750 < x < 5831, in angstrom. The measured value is 12.39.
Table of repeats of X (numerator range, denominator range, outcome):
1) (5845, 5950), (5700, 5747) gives 0.96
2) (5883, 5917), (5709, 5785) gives 0.91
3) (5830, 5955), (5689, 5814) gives 0.96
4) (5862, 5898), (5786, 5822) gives 0.87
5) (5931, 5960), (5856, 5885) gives 1.01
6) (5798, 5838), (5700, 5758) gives 1.04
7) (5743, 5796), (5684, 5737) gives 1.02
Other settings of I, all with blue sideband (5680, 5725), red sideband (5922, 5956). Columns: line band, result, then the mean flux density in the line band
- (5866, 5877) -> -0.5 angstrom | 11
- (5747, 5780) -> -0.8 angstrom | 10.7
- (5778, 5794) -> -0.8 angstrom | 11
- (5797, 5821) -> -2.2 angstrom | 11.4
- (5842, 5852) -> -0.4 angstrom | 10.9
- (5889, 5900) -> 1.8 angstrom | 8.79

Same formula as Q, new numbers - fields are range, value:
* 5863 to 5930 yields 11.77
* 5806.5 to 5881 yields 12.37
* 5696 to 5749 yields 12.4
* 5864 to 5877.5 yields 11.25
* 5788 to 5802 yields 11.31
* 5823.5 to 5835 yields 11.43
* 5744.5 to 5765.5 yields 11.62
